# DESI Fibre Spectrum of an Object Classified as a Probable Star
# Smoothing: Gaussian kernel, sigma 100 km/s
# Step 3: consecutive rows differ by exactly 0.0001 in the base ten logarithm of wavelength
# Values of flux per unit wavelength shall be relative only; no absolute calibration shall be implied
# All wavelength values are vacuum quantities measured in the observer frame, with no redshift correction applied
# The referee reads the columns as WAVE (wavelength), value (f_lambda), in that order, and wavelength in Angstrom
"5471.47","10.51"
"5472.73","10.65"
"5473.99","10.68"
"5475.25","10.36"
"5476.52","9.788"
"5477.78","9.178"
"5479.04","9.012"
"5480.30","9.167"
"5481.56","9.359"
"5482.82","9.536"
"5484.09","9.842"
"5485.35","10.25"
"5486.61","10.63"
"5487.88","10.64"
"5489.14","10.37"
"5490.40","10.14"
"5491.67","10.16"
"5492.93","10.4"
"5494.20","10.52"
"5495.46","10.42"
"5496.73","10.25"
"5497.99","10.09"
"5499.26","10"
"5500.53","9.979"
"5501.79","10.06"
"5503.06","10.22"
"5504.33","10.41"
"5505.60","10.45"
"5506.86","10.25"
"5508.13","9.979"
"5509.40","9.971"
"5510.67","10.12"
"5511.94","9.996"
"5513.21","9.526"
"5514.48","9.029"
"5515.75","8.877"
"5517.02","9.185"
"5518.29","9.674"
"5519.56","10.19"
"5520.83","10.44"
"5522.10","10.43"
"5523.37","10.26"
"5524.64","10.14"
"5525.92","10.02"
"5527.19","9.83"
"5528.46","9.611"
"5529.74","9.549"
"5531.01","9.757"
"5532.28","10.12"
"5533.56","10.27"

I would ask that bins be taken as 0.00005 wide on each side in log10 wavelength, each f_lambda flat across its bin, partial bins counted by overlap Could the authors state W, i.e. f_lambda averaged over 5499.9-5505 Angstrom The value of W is 10.2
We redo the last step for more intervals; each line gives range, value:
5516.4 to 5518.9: 9.43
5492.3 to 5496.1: 10.4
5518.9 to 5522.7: 10.4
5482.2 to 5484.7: 9.66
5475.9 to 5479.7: 9.33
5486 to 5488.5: 10.6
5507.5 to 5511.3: 10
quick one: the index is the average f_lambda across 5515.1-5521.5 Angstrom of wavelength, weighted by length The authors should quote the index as 9.68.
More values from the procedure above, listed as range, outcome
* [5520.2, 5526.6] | 10.3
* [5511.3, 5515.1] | 9.51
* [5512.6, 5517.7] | 9.16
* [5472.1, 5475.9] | 10.5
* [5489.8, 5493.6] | 10.2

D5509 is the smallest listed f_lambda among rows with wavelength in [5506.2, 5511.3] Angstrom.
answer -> 9.971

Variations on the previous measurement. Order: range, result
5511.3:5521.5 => 8.877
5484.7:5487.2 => 10.25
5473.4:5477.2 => 9.788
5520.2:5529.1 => 9.611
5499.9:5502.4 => 9.979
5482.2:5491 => 9.536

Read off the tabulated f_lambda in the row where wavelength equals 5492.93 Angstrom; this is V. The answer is 10.4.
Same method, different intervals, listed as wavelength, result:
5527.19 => 9.83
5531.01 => 9.757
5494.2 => 10.52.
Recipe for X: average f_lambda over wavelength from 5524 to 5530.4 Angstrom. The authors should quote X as 9.82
